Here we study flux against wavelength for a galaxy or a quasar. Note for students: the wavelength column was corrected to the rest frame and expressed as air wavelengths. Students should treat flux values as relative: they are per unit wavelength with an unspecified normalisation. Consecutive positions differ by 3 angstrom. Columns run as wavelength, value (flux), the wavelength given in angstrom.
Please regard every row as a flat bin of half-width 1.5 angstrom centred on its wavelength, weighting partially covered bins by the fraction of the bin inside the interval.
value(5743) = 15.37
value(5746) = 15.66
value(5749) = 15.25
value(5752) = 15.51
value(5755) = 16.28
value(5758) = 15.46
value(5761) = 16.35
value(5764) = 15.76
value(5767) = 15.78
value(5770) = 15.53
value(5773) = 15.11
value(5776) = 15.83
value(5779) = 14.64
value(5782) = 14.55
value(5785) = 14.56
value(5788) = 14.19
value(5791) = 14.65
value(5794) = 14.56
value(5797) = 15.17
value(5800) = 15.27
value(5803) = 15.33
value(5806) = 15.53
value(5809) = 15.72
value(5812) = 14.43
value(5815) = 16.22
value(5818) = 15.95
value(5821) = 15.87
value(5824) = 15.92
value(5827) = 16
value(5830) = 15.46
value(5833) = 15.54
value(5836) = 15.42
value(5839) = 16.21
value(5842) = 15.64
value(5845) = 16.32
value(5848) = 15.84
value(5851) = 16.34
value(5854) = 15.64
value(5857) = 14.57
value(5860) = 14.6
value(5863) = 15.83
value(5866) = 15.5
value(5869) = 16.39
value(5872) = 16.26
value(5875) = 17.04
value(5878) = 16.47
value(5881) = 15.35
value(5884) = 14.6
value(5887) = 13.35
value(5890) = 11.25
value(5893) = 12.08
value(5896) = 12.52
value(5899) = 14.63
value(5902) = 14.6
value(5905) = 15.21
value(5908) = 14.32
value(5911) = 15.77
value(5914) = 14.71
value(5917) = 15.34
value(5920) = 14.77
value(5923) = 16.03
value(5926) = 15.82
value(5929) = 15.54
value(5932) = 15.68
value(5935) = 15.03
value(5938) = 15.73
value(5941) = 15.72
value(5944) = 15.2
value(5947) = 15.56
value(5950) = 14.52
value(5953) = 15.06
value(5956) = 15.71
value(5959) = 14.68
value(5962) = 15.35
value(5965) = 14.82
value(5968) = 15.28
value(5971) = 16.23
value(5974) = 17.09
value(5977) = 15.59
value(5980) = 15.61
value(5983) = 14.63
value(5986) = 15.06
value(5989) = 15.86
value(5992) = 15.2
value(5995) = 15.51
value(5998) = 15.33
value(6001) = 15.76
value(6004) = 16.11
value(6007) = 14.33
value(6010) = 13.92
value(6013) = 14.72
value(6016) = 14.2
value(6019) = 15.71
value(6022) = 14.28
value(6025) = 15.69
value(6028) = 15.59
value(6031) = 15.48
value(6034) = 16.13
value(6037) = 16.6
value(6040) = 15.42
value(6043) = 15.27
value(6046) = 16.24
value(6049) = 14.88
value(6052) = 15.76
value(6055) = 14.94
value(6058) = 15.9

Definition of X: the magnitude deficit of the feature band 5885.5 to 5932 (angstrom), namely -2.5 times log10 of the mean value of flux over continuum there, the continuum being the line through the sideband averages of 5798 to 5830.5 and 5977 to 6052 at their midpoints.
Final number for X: 0.075 mag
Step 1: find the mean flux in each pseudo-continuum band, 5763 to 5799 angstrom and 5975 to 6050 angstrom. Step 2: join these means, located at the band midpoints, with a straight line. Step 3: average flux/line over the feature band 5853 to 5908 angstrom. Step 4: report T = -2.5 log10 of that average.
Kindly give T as 0.03 mag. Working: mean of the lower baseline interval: 15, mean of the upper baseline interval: 15.3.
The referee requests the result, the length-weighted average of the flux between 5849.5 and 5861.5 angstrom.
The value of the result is 15.3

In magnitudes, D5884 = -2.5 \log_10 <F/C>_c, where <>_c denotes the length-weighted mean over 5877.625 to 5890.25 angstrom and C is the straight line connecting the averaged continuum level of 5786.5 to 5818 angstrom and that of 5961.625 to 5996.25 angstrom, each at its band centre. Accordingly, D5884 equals 0.08 mag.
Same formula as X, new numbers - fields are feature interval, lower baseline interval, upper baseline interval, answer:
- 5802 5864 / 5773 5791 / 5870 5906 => -0.07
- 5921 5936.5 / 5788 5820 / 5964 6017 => -0.02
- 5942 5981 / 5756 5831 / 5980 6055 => -0.01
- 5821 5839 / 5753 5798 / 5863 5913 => -0.05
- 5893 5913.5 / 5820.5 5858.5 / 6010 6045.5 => 0.09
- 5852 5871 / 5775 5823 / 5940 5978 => -0.01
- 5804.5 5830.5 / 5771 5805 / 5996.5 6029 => -0.05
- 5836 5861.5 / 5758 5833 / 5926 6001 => -0.02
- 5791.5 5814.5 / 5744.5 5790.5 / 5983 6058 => 0.01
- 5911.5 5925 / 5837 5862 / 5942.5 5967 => 0.00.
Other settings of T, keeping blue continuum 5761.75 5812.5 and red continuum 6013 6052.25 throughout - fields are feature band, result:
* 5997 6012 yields 0.024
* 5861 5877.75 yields -0.065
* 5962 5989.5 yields -0.013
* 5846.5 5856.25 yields -0.044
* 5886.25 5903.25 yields 0.171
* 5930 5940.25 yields -0.013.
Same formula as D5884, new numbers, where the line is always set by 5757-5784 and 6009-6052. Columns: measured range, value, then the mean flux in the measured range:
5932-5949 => -0.006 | 15.4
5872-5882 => -0.065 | 16.3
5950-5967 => 0.020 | 15.1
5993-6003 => -0.014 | 15.5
